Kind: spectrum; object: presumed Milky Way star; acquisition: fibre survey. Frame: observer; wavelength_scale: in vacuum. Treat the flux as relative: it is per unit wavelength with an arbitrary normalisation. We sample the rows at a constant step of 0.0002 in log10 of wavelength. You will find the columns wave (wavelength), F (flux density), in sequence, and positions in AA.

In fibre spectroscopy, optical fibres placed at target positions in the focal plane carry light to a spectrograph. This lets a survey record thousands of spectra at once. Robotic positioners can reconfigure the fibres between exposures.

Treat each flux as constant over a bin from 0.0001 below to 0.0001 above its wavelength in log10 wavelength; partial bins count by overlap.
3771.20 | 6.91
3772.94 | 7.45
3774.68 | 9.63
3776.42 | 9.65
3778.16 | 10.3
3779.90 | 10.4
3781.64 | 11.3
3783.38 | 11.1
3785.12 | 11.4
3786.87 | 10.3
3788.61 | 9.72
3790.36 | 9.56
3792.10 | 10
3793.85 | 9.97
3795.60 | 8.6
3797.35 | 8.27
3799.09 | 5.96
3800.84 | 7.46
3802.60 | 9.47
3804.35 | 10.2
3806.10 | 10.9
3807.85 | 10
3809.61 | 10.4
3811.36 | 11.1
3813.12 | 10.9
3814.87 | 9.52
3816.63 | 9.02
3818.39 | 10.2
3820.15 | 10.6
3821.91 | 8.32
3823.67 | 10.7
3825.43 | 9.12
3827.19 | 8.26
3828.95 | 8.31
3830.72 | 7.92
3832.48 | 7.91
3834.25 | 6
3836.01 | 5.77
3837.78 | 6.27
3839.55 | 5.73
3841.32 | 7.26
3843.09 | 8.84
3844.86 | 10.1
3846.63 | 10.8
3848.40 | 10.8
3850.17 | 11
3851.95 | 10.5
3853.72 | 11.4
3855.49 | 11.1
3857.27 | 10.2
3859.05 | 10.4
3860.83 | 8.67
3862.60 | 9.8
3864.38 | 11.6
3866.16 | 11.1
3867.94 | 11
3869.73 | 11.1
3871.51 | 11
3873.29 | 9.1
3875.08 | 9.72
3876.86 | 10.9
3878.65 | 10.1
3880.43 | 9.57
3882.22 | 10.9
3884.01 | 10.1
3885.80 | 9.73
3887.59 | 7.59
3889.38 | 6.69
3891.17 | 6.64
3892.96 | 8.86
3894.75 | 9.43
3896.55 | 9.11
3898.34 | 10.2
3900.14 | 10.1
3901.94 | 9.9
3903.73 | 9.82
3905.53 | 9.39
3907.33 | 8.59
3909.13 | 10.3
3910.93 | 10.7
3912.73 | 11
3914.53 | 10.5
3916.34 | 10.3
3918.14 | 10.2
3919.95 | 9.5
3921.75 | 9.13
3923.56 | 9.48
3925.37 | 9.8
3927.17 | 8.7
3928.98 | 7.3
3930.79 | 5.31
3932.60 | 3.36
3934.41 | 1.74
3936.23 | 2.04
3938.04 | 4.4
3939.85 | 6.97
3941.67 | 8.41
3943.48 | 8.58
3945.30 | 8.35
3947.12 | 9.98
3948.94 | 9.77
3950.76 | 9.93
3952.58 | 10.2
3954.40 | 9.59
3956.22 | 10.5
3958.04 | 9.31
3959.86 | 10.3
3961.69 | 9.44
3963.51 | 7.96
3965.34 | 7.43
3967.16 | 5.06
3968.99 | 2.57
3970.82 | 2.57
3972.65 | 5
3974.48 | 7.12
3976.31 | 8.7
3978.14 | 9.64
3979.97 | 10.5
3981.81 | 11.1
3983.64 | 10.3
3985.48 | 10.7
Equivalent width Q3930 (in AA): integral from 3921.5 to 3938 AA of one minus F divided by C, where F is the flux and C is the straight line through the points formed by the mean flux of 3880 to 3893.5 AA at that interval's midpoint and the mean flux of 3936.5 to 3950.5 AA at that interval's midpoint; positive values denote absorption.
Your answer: 4.09 AA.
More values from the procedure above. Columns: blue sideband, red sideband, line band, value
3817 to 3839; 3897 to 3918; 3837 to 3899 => -3.4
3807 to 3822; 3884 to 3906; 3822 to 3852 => 4.0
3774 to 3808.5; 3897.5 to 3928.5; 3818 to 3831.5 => 0.8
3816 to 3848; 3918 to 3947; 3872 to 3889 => -4.2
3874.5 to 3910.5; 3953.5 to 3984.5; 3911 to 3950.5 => 3.6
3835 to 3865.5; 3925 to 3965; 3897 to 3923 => -4.8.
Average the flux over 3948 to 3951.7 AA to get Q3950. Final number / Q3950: 9.85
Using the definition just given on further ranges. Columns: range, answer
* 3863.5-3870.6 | 11.2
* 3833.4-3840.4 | 5.94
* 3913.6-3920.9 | 10.1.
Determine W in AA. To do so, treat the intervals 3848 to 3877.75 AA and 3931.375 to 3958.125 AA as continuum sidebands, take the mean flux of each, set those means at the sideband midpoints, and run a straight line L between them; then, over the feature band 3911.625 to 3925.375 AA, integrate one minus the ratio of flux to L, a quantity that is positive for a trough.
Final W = -2.52 AA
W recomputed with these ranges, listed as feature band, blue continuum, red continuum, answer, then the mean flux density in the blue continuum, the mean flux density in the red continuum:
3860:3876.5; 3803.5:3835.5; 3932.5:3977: -3.4 AA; 9.37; 7.23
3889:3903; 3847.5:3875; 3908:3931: 1.4 AA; 10.6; 9.52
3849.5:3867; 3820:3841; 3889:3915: -4.4 AA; 7.8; 9.46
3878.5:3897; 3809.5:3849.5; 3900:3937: -0.8 AA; 8.84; 8.42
